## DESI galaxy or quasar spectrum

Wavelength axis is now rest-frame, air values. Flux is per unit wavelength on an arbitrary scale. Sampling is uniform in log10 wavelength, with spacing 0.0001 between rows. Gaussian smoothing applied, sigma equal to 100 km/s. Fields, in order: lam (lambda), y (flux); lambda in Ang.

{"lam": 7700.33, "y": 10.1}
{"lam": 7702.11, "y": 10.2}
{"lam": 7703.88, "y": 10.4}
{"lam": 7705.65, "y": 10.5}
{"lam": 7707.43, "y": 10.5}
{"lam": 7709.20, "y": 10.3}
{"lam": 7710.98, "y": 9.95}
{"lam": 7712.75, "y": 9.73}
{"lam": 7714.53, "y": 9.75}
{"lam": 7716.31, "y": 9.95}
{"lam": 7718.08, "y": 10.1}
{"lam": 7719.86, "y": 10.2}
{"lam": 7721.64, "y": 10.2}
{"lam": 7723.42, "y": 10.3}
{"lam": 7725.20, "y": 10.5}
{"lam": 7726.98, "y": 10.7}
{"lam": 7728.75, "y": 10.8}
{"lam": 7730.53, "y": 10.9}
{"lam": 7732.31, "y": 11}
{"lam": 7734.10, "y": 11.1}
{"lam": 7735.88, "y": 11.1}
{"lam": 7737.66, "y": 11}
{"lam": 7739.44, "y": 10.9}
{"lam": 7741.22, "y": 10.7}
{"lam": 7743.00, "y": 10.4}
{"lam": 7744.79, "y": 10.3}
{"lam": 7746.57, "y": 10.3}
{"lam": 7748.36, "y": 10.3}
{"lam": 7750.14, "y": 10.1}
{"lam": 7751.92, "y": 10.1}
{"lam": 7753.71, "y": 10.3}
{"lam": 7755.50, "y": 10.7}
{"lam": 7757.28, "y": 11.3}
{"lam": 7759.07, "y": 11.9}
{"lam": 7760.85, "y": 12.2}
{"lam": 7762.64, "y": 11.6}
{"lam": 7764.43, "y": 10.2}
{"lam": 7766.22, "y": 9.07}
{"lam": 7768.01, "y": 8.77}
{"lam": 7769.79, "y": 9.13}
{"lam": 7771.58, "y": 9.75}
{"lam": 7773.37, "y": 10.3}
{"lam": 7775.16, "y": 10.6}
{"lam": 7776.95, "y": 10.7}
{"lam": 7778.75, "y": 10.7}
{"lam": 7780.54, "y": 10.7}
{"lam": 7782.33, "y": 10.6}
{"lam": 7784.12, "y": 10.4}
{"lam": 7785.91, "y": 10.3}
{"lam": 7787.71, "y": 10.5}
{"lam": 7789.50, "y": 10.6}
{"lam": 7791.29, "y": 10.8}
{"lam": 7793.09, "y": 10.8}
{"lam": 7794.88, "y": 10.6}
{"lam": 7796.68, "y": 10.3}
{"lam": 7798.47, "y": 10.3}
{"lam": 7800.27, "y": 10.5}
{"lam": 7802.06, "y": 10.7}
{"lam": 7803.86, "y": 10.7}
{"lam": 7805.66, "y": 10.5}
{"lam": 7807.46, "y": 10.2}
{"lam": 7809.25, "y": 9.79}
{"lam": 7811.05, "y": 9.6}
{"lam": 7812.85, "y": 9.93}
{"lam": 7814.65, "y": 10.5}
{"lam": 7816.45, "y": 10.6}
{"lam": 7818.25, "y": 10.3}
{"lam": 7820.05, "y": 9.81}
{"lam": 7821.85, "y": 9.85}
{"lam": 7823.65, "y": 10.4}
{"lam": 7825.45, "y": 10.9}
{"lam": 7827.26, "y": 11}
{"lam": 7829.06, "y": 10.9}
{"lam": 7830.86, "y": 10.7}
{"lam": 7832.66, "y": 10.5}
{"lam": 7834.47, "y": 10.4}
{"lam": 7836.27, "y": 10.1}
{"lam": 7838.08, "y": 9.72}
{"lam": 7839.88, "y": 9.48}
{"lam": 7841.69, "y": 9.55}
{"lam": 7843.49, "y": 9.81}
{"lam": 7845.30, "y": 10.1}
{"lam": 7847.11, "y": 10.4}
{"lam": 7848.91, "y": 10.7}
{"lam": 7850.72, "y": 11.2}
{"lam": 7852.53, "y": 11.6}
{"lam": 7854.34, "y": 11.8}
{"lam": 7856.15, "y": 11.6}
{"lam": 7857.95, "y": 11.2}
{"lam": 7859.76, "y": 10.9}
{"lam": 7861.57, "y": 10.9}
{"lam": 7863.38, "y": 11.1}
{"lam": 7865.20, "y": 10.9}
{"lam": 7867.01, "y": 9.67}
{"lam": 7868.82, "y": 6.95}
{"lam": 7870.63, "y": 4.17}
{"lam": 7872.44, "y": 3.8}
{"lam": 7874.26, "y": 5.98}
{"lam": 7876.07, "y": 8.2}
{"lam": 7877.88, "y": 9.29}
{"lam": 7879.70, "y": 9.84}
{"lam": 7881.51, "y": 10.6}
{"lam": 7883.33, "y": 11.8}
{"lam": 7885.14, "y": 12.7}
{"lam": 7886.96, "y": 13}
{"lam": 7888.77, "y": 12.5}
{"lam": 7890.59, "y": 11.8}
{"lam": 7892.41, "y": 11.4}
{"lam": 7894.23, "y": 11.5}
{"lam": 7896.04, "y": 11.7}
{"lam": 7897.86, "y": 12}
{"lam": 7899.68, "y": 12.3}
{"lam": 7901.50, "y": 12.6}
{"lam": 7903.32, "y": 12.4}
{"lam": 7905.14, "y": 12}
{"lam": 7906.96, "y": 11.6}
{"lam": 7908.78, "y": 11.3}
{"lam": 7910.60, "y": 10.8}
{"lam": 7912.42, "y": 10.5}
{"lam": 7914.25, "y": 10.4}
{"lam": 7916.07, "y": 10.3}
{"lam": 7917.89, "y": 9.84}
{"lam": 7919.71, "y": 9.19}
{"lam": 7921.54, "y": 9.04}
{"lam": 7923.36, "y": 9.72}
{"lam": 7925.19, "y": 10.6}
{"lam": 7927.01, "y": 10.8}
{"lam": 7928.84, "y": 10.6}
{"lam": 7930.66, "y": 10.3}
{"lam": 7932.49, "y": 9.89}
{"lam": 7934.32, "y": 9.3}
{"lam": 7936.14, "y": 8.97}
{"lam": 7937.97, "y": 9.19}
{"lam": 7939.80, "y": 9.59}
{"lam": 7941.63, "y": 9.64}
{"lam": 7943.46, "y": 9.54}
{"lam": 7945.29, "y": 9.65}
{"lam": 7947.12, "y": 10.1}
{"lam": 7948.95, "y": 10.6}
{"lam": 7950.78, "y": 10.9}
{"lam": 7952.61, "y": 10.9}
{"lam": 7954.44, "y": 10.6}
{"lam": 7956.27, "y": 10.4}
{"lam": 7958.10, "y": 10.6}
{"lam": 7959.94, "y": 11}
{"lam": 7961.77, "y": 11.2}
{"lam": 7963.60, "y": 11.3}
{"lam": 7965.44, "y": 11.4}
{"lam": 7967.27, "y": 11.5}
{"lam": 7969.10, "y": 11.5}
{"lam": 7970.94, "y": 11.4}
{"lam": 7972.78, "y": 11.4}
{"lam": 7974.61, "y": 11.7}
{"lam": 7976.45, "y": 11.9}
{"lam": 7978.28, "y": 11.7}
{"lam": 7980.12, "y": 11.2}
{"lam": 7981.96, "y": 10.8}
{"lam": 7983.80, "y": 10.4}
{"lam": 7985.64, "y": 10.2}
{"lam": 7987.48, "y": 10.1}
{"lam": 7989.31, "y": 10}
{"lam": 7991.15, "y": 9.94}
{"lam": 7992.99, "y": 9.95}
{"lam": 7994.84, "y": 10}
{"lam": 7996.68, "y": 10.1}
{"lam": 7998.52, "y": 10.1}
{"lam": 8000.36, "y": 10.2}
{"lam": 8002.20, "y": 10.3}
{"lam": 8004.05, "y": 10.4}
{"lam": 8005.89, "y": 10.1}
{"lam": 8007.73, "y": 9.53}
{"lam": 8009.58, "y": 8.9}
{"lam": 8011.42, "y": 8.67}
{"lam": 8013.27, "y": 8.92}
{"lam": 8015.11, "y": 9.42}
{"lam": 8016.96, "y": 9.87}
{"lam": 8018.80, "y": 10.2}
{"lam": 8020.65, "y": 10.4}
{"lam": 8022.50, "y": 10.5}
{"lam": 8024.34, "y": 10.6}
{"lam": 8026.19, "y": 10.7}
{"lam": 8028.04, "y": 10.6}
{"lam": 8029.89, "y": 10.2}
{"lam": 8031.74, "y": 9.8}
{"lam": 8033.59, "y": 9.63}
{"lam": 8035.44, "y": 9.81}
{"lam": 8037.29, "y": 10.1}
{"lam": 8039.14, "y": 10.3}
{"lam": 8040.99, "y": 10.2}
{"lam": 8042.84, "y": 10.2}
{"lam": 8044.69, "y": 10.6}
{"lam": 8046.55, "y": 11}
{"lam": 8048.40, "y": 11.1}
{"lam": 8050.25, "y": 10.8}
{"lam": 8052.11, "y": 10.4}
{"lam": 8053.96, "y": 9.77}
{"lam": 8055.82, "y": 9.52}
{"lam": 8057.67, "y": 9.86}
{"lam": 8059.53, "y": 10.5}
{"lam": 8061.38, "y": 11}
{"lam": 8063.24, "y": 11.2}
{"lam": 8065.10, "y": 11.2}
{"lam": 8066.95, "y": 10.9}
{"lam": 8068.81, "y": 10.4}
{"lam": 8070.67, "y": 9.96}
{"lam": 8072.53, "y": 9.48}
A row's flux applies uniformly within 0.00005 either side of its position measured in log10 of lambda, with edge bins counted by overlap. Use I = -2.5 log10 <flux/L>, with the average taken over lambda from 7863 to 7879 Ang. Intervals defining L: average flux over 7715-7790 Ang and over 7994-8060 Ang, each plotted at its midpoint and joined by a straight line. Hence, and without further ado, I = 0.32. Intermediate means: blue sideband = 10.5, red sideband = 10.1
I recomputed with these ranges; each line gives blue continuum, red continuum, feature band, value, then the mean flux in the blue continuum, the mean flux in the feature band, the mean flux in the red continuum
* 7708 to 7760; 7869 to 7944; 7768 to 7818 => 0.008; 10.5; 10.3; 10.2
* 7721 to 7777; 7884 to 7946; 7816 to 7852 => 0.035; 10.5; 10.3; 10.8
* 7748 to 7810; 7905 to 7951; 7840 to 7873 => 0.047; 10.5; 9.85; 10.1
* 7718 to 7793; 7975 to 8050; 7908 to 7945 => 0.040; 10.5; 9.96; 10.2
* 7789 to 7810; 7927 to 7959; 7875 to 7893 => -0.084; 10.5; 11.1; 10.1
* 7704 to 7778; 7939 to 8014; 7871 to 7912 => -0.034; 10.4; 10.8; 10.5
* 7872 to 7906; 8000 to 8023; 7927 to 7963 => 0.021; 10.9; 10.2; 9.78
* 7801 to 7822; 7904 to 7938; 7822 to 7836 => -0.040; 10.2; 10.6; 10.3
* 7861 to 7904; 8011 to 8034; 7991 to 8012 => 0.019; 10.3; 9.86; 10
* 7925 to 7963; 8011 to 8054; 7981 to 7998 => 0.004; 10.2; 10.2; 10.2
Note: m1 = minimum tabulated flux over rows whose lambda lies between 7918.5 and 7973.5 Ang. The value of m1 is 8.97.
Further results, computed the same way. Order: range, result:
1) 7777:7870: 6.95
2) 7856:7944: 3.8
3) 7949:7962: 10.4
